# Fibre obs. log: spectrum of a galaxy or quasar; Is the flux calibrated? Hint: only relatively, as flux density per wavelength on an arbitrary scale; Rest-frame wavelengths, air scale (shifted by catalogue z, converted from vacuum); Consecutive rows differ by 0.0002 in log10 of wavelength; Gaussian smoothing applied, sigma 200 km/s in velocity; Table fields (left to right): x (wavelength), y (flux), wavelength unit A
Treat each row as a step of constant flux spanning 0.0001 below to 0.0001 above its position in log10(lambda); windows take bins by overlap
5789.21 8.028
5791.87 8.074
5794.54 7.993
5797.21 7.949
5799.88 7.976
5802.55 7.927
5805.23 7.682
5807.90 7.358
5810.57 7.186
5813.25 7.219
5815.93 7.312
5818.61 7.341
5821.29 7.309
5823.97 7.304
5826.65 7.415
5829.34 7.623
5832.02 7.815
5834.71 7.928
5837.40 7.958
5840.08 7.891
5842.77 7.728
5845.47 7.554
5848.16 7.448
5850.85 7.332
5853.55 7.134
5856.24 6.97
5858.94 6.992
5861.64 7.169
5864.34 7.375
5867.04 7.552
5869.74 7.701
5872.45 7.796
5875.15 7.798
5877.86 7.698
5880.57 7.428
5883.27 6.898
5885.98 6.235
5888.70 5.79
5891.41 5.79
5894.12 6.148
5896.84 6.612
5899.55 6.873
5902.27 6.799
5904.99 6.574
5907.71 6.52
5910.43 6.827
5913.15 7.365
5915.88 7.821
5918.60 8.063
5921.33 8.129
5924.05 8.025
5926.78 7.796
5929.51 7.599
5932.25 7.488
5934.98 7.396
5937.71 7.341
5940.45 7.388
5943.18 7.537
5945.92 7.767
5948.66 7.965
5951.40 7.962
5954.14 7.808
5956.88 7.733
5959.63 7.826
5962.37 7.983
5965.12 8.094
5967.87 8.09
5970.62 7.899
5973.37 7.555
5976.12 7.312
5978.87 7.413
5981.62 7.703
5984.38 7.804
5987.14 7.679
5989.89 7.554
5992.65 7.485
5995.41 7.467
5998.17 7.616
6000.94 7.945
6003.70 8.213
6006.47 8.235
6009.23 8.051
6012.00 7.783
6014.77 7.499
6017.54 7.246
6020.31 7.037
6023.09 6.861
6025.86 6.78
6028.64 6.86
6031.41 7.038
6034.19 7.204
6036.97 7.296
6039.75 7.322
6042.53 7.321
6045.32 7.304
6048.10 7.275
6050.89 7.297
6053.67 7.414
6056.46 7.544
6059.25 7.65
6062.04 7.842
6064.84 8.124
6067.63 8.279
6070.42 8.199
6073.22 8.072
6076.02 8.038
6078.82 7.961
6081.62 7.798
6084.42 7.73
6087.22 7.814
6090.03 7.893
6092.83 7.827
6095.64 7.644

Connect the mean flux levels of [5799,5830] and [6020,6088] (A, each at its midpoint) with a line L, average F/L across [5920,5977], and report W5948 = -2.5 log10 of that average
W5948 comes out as -0.04 mag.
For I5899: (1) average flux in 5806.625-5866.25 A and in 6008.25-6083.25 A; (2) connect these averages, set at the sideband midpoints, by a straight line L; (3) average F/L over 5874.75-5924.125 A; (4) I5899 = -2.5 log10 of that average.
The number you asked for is 0.07 mag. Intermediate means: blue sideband 7.43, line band 6.98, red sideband 7.52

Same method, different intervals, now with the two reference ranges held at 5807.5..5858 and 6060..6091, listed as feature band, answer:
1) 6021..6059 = 0.10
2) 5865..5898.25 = 0.09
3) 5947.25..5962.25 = -0.02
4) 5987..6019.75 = 0.01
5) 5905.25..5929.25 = 0.02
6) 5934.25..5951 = 0.01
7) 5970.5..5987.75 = 0.02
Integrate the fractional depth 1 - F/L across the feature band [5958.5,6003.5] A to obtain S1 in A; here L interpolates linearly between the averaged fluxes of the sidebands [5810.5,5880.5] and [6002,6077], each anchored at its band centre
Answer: -1.2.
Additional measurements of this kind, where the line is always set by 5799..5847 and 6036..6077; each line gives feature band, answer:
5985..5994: 0.1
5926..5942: 0.3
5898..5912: 1.6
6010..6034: 1.5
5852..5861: 0.6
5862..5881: 0.0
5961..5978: -0.4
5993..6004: -0.1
